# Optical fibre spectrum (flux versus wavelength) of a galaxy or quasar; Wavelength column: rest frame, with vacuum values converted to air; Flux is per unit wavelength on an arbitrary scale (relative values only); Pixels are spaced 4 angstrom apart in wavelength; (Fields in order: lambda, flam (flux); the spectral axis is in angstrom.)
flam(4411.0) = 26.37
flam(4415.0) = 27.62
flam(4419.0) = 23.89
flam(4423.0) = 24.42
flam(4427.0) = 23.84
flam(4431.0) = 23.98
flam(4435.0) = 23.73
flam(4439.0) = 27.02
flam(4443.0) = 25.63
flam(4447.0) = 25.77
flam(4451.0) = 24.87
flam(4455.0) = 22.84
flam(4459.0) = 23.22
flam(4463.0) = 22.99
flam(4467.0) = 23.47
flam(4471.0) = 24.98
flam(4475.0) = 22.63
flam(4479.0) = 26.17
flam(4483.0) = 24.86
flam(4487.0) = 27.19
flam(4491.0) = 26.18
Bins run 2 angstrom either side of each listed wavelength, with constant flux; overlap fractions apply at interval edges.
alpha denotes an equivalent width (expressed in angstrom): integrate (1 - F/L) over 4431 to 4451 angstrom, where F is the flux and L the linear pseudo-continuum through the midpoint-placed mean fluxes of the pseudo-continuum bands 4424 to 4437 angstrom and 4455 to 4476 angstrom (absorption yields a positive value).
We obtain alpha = -1.3 angstrom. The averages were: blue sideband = 23.9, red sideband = 23.4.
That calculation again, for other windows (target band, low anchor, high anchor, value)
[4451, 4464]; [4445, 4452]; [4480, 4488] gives 1.13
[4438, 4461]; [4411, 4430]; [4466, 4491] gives 0.22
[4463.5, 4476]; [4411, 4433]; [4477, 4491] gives 1.03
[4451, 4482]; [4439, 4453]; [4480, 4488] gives 2.31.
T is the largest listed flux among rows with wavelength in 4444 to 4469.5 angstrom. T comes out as 25.77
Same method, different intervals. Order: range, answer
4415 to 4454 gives 27.62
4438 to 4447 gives 27.02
